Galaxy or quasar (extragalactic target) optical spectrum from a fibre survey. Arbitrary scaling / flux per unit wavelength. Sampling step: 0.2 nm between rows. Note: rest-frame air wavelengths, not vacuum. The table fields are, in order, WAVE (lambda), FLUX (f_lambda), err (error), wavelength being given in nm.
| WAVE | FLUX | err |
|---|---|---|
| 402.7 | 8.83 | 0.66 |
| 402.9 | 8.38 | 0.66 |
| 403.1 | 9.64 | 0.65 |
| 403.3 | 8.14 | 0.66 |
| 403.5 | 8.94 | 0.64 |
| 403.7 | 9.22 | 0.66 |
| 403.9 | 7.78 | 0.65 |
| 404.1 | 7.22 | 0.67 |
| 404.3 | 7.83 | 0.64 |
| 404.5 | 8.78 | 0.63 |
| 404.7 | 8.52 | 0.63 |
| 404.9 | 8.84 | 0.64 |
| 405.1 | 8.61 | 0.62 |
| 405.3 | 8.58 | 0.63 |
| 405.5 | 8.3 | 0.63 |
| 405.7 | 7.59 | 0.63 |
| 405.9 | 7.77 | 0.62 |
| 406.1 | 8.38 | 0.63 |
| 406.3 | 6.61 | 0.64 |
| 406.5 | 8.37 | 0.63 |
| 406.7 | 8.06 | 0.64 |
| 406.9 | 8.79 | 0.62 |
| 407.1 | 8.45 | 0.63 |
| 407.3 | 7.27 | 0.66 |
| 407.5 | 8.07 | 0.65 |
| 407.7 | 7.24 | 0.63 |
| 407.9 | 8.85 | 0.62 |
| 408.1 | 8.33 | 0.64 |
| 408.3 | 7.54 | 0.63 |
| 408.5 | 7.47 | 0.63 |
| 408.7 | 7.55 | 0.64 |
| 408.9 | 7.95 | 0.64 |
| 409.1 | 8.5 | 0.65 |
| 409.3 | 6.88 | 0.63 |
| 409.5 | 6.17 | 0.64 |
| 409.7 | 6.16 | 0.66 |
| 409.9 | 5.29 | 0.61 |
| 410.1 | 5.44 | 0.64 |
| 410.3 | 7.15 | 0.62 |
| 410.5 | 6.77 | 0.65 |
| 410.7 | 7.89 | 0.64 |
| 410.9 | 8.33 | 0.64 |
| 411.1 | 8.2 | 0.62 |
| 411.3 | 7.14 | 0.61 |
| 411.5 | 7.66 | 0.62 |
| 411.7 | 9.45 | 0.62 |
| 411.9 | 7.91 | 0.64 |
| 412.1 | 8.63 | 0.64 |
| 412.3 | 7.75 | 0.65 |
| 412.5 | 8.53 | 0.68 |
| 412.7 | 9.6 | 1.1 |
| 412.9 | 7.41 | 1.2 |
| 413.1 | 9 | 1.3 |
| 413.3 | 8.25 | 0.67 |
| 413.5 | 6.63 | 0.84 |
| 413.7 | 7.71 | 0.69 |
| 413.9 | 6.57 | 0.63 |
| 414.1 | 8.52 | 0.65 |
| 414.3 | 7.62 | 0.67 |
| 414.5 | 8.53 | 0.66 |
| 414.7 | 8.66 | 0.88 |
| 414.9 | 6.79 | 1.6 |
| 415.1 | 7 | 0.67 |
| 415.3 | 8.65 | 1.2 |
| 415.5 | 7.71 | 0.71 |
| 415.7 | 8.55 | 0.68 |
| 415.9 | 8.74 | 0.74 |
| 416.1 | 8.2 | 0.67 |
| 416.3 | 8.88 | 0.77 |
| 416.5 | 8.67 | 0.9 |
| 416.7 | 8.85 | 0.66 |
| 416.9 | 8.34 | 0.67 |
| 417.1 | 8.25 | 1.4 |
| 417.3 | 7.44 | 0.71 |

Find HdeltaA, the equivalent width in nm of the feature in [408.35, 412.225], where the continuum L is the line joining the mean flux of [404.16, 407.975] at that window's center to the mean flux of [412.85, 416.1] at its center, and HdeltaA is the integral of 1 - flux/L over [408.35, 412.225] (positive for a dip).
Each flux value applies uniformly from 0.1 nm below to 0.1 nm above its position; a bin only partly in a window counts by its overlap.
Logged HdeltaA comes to 0.30 nm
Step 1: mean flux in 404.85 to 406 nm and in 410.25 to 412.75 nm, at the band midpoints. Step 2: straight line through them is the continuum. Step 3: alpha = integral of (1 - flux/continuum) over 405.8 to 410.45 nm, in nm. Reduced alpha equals 0.39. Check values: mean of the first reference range 8.26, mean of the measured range 7.48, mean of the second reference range 8.07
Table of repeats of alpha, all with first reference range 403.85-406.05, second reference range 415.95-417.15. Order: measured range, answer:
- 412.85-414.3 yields 0.124 nm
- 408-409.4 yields 0.093 nm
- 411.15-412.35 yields 0.041 nm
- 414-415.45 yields 0.091 nm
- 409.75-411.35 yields 0.261 nm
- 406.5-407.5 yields 0.011 nm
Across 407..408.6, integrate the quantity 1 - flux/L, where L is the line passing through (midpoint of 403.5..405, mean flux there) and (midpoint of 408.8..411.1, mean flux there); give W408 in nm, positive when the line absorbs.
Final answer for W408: -0.082 nm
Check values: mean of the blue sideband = 8.35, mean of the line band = 7.9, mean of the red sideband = 7.01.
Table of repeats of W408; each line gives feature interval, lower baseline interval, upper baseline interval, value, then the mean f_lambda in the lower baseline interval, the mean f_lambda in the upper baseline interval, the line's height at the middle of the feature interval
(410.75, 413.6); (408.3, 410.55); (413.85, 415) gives -0.297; 6.88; 7.83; 7.41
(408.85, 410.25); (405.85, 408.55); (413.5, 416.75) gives 0.243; 7.95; 8.05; 7.98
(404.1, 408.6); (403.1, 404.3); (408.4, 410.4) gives -0.260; 8.34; 6.86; 7.65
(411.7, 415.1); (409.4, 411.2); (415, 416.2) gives -0.199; 6.82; 8.14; 7.59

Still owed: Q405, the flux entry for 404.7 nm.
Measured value 8.52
